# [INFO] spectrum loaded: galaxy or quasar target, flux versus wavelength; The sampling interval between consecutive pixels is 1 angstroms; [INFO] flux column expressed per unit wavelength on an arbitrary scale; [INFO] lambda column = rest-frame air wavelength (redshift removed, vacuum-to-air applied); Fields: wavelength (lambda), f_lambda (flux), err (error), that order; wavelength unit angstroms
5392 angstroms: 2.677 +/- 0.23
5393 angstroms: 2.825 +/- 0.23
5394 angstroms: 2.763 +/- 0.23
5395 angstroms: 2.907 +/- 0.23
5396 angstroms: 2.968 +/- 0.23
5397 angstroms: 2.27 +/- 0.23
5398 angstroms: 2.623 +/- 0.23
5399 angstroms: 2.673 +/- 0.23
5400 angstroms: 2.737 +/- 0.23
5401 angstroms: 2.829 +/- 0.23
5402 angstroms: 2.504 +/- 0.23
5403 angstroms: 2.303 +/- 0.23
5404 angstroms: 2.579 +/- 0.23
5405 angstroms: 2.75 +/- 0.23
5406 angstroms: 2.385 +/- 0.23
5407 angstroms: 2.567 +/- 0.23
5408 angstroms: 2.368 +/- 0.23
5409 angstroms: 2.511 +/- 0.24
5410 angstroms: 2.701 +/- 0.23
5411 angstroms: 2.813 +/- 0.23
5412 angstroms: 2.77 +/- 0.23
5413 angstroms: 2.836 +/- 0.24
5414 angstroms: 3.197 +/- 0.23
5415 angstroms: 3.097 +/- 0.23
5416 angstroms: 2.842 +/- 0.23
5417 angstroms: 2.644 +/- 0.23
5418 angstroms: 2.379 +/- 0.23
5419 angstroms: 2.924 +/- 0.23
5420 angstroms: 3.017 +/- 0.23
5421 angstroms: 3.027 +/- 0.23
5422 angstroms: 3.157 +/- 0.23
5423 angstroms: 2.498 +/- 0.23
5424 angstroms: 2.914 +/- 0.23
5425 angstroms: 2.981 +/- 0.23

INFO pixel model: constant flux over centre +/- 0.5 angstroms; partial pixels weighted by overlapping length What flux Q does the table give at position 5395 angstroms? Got 2.907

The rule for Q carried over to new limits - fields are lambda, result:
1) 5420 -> 3.017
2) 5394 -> 2.763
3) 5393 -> 2.825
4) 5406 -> 2.385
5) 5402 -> 2.504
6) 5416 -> 2.842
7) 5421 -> 3.027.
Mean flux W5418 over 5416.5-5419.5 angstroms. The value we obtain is 2.65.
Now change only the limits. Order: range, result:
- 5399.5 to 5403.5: 2.59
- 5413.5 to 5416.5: 3.05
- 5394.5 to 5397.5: 2.71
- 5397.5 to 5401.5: 2.72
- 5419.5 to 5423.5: 2.92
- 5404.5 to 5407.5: 2.57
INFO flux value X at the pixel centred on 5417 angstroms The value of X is 2.644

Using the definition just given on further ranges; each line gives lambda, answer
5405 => 2.75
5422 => 3.157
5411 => 2.813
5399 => 2.673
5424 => 2.914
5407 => 2.567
